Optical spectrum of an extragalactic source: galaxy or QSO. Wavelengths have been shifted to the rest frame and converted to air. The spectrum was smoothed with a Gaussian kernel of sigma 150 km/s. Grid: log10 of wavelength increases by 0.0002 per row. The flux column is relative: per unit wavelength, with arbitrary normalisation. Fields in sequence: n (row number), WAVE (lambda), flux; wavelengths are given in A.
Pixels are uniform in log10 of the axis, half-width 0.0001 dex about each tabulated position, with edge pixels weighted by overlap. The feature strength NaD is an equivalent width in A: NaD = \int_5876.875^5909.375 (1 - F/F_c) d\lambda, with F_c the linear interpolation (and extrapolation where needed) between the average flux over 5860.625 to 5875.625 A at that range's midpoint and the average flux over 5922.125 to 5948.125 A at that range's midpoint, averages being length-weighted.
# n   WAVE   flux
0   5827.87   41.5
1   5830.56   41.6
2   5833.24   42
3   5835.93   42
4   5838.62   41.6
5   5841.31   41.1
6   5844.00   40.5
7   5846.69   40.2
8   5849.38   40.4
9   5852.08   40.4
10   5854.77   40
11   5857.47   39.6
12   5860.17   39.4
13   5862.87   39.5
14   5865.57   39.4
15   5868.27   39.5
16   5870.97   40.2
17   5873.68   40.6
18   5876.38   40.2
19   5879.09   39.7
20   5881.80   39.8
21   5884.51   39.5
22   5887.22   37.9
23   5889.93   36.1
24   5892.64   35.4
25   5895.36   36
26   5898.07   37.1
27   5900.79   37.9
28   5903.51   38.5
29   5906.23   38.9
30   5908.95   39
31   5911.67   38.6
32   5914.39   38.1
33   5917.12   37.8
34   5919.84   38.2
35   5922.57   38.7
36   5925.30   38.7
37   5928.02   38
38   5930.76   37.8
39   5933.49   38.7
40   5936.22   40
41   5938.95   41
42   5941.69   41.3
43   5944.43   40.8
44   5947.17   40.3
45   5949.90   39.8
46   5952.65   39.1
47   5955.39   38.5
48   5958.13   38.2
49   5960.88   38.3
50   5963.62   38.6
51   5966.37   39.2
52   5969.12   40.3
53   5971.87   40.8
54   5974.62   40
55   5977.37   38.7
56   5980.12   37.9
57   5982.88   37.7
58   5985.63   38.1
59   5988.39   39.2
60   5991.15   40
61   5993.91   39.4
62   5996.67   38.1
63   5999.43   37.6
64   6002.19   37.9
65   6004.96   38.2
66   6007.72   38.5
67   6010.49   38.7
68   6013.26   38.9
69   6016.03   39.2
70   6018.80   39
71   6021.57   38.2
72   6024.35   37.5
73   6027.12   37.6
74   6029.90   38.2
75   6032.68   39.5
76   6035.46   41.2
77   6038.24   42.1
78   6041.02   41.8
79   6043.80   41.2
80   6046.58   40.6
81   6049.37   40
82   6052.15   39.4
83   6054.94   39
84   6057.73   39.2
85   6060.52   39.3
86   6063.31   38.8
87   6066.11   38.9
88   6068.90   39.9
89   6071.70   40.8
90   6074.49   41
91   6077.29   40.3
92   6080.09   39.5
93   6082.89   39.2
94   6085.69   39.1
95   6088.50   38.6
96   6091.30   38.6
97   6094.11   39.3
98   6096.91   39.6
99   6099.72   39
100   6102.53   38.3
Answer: 1.4 A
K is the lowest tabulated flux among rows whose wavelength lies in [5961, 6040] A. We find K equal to 37.5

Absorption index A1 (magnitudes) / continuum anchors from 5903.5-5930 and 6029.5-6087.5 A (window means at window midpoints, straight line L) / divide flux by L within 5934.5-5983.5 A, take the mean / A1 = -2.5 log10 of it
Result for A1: -0.02 mag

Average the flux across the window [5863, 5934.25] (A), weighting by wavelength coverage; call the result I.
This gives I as 38.5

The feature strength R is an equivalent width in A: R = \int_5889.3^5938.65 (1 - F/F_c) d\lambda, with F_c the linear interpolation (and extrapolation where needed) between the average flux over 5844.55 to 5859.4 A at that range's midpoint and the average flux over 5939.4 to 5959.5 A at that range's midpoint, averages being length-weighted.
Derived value 2.3 A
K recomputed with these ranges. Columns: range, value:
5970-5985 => 37.7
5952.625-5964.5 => 38.2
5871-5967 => 35.4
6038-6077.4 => 38.8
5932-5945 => 38.7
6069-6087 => 39.1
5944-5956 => 38.5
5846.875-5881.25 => 39.4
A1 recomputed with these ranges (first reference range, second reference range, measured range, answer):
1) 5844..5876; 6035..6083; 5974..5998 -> 0.04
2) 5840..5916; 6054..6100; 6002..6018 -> 0.02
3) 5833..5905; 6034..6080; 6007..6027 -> 0.04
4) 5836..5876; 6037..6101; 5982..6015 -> 0.04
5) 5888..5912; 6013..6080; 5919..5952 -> -0.04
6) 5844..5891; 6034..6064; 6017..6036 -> 0.04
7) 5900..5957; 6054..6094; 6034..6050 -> -0.05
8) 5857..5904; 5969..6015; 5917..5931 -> 0.01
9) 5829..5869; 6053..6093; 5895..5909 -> 0.06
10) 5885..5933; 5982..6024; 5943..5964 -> -0.03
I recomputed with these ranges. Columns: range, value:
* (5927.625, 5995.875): 39.3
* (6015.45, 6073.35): 39.6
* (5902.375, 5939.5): 38.7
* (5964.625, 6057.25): 39.2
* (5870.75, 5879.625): 40.2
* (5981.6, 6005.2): 38.5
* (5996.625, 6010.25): 38.1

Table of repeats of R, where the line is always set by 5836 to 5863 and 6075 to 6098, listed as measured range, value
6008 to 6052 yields 0.0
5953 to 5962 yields 0.3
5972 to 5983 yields 0.2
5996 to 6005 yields 0.4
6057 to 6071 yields 0.0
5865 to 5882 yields 0.1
